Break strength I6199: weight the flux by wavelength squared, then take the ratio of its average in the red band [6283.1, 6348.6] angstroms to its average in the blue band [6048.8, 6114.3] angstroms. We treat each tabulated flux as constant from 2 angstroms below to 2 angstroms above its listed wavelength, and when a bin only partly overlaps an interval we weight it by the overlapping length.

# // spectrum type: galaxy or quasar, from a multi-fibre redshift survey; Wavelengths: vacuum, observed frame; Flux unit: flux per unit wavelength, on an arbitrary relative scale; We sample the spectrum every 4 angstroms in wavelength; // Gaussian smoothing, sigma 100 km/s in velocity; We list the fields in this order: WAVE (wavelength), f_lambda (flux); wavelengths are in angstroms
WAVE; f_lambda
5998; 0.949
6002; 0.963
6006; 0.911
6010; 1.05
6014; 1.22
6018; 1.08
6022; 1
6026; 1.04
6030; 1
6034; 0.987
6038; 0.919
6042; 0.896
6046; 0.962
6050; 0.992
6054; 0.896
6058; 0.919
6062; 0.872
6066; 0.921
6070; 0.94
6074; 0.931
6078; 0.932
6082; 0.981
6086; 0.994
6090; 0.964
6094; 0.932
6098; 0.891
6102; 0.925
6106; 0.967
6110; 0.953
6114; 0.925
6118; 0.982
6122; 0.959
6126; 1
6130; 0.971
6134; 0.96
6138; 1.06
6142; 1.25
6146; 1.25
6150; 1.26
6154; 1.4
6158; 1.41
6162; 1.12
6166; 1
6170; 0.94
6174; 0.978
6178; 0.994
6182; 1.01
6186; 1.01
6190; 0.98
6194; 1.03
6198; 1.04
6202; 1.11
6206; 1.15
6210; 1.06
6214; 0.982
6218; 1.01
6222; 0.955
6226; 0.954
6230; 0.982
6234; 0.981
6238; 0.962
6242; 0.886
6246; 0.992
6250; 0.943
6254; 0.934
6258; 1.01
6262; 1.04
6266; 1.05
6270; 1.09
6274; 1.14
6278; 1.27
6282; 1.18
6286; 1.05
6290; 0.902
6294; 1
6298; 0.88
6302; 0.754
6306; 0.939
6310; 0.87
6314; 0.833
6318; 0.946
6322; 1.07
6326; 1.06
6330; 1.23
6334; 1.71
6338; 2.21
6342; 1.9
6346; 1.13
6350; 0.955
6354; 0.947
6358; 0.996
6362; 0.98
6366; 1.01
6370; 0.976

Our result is 1.33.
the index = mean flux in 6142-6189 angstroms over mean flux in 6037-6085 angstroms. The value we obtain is 1.21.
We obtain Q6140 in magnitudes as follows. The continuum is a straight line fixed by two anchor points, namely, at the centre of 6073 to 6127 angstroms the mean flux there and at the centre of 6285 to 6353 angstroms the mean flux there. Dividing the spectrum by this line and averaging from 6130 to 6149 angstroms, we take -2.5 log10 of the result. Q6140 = -0.14 mag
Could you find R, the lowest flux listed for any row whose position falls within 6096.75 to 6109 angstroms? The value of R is 0.891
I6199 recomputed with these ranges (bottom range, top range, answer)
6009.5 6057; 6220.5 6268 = 1.04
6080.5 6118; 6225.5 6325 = 1.10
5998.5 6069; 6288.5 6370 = 1.26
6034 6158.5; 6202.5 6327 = 1.05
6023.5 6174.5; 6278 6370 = 1.19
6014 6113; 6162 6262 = 1.09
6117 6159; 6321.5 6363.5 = 1.22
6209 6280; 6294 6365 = 1.15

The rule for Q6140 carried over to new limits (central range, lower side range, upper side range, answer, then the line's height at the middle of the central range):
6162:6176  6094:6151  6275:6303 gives 0.03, 1.02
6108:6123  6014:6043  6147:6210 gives 0.11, 1.06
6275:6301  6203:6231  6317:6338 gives 0.16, 1.21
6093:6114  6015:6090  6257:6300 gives 0.06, 0.984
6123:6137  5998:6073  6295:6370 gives 0.05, 1.02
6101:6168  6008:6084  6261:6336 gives -0.08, 1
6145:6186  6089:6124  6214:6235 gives -0.17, 0.96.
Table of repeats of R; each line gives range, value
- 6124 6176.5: 0.94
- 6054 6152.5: 0.872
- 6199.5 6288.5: 0.886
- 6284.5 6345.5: 0.754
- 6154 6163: 1.12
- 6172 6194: 0.978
